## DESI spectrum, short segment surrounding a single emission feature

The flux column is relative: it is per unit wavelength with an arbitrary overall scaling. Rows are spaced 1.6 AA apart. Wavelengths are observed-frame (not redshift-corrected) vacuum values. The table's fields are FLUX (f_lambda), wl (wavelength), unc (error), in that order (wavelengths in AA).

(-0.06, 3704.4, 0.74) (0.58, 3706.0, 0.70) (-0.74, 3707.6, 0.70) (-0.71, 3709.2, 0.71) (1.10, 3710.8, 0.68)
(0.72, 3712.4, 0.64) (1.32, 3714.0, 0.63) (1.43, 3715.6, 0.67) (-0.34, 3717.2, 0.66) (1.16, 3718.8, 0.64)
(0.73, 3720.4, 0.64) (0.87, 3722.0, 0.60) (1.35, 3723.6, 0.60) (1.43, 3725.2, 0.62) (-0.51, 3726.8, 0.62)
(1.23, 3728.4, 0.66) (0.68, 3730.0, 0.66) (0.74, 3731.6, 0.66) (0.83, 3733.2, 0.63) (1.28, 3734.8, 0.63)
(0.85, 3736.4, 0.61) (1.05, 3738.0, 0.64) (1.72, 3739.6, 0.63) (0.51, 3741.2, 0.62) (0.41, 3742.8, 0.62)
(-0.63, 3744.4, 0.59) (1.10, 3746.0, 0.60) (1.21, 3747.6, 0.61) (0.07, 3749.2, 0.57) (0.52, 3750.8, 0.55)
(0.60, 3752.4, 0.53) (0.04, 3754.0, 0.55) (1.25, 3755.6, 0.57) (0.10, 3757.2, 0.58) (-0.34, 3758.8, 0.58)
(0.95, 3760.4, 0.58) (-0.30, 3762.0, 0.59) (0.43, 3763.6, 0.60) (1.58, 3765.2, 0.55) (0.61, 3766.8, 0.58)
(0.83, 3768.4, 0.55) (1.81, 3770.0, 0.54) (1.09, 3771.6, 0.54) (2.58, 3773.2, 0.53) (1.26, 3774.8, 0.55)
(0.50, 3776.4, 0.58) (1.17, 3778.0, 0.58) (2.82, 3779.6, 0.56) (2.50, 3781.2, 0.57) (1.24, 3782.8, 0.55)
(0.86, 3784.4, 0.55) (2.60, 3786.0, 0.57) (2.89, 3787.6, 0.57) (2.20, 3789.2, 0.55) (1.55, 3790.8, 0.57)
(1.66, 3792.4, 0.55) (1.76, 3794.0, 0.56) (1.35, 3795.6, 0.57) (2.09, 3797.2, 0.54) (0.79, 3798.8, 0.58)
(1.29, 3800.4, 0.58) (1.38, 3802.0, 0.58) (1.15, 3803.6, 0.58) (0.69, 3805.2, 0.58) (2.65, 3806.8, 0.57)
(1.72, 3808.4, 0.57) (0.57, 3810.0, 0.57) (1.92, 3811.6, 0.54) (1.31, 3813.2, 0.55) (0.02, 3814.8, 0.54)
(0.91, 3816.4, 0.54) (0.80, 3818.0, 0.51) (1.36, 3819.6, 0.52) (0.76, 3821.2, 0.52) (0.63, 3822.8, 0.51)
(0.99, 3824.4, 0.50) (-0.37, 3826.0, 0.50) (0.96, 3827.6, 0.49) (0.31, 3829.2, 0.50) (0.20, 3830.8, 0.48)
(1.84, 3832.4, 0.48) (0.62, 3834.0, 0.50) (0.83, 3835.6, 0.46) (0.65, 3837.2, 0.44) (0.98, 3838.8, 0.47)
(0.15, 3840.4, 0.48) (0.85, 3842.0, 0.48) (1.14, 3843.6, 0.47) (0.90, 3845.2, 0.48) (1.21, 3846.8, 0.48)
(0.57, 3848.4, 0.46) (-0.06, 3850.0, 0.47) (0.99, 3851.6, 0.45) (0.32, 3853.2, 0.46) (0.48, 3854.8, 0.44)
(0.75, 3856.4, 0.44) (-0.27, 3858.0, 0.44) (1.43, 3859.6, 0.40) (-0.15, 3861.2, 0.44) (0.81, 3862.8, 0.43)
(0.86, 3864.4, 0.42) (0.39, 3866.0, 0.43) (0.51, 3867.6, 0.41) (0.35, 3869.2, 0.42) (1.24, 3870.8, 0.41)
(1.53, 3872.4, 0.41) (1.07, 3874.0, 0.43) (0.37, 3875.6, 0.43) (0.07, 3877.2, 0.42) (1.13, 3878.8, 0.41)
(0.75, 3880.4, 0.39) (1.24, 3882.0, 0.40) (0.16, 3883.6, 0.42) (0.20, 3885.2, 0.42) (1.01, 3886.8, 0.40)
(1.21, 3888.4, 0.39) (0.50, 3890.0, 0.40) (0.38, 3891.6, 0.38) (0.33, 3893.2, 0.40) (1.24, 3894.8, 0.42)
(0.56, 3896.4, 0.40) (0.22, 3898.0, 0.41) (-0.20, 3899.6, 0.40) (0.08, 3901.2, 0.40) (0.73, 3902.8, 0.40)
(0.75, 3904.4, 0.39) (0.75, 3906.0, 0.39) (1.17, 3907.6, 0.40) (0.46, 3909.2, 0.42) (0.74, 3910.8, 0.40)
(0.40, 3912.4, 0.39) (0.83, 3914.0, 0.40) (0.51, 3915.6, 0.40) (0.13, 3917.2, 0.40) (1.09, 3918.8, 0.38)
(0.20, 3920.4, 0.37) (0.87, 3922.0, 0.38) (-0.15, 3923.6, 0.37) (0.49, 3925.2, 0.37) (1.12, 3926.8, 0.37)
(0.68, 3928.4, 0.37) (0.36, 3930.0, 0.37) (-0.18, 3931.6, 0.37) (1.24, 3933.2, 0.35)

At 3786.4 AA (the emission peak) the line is C IV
